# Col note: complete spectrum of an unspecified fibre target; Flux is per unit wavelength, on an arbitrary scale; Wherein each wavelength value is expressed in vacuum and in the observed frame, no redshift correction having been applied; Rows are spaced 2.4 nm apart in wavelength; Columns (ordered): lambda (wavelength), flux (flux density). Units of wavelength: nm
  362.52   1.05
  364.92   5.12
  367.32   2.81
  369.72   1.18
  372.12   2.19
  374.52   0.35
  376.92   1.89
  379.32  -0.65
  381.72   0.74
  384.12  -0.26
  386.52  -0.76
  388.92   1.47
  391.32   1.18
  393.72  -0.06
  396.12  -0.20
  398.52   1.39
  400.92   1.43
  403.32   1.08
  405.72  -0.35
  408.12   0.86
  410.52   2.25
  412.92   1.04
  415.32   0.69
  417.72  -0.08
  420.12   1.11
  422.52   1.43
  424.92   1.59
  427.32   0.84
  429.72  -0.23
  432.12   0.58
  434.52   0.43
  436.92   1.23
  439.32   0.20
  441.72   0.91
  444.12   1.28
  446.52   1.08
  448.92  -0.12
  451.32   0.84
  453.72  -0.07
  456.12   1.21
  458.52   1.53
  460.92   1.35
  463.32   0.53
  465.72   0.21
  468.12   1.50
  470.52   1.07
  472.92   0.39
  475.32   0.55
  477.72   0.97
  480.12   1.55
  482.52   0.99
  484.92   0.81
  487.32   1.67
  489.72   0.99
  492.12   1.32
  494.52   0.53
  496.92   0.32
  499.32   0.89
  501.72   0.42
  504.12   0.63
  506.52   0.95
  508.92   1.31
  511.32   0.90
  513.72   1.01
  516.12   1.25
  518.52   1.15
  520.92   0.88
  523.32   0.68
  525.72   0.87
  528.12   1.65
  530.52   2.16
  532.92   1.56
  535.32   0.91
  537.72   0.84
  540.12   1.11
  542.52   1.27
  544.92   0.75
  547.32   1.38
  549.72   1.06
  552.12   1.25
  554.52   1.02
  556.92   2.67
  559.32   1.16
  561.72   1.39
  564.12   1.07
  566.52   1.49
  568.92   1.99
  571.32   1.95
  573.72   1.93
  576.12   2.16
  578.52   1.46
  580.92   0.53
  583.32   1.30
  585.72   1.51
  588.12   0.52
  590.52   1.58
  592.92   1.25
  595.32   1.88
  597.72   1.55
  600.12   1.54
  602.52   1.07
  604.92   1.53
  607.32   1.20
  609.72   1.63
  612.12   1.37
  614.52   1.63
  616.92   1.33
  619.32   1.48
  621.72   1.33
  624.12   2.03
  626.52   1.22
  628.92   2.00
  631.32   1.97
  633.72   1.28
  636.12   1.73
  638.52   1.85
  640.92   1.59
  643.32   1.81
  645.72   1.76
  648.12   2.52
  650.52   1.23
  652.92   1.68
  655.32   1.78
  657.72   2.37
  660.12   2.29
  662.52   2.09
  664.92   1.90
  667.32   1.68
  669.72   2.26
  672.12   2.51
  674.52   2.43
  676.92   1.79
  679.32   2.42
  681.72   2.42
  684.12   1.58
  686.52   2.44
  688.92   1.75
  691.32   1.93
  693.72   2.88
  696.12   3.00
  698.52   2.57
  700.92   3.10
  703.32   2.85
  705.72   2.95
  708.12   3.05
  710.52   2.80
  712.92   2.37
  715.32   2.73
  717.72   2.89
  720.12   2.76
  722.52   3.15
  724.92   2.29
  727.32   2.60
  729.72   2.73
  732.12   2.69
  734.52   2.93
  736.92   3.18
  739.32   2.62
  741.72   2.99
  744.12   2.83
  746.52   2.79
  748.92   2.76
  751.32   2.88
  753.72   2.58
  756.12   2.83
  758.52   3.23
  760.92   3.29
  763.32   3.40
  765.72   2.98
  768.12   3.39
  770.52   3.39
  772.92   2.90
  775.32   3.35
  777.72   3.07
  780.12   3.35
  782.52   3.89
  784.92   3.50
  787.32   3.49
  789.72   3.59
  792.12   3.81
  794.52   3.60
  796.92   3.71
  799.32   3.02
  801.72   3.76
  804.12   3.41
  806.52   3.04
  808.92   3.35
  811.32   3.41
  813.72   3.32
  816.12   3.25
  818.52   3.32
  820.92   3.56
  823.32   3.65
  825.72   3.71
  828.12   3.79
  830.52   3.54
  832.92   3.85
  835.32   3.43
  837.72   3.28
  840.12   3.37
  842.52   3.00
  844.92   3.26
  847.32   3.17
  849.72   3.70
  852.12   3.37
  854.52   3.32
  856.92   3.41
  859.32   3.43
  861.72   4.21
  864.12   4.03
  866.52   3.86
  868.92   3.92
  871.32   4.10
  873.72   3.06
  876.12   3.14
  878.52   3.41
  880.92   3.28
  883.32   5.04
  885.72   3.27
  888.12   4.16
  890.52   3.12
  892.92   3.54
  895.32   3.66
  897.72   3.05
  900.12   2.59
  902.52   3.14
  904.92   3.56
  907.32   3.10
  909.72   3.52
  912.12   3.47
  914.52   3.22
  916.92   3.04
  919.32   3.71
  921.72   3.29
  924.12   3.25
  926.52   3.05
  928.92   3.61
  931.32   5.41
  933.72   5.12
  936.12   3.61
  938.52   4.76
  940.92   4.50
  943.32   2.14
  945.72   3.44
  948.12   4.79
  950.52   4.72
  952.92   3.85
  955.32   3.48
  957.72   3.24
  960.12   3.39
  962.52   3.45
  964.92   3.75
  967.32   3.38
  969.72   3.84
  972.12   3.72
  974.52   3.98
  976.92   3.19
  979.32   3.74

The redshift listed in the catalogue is 0.737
